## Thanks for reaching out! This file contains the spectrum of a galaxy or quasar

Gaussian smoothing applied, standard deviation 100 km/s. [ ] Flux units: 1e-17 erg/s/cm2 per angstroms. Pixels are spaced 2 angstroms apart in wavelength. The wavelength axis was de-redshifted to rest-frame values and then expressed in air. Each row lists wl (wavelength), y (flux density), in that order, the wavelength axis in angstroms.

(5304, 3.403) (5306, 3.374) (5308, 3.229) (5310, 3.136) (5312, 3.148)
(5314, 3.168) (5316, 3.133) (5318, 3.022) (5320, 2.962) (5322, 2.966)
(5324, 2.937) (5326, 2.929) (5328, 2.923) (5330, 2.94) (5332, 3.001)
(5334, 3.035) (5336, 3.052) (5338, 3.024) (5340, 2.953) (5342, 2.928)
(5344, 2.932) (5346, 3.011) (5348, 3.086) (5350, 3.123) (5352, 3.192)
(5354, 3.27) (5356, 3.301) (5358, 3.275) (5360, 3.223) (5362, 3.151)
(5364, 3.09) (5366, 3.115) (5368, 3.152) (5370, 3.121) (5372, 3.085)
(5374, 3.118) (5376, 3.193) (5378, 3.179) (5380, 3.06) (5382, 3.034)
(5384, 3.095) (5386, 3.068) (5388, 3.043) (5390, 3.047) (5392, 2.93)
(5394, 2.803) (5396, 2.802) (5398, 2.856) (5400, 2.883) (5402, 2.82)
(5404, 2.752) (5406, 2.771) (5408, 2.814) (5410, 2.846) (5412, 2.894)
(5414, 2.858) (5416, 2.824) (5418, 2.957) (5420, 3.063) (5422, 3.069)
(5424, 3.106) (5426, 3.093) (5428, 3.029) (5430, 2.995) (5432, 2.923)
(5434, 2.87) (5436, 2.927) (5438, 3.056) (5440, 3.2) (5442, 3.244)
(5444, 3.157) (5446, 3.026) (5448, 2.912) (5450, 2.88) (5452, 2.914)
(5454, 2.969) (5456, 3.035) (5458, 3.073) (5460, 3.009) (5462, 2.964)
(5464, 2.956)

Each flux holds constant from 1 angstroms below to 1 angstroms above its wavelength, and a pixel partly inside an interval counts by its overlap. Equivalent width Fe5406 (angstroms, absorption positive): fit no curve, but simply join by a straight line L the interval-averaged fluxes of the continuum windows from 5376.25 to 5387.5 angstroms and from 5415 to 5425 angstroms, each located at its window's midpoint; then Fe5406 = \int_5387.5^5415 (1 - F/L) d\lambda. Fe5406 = 1.67 angstroms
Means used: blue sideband 3.09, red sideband 3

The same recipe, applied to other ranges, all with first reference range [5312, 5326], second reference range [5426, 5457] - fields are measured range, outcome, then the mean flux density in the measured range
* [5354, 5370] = -0.9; 3.19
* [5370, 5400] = 0.0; 3.02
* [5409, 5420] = 0.5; 2.89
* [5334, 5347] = 0.2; 2.99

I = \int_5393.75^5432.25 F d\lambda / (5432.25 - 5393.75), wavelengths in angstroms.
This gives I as 2.91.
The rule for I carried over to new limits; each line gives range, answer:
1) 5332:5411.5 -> 3.03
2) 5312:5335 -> 3.01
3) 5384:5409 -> 2.89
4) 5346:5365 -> 3.18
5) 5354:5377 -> 3.17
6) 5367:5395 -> 3.07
